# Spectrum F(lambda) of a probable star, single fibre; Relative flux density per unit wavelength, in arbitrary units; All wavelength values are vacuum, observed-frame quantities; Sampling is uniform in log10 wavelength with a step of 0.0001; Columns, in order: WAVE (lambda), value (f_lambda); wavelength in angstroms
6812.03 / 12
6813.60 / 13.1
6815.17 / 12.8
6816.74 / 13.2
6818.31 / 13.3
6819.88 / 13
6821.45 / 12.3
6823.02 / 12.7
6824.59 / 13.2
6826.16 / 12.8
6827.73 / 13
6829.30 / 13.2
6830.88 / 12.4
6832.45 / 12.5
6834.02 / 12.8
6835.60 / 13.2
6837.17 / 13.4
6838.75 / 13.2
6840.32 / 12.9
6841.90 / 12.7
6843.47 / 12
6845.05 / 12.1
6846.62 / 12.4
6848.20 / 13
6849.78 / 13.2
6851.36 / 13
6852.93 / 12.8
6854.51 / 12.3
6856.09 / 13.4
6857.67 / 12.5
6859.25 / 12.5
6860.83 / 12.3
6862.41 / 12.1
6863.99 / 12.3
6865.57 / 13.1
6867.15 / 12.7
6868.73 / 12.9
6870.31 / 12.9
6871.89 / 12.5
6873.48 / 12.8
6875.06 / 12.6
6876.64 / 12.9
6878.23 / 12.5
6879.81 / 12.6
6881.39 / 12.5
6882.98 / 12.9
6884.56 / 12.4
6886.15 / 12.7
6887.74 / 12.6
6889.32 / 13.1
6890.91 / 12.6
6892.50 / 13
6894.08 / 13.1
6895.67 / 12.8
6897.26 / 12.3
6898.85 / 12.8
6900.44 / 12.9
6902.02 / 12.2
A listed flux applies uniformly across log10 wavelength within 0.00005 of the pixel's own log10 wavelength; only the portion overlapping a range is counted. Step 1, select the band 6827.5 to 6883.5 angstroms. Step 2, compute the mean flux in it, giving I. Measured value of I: 12.7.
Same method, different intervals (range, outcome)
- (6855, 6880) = 12.7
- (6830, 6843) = 12.9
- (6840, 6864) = 12.6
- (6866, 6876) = 12.8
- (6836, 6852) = 12.8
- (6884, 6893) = 12.7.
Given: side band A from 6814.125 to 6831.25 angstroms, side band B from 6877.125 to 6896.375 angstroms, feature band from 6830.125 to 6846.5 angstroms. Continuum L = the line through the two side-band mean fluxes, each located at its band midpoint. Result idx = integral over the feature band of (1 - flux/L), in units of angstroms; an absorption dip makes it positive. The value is 0.2 angstroms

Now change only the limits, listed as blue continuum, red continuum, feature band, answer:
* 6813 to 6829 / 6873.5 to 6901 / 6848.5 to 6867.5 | 0.20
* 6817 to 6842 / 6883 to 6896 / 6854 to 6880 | 0.40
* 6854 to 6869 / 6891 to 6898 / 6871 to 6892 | 0.06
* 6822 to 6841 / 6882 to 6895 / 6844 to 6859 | 0.19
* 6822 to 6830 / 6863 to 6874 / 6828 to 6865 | 0.41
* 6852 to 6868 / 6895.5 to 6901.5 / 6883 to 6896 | -0.14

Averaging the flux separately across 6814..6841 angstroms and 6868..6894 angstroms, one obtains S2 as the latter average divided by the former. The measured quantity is 0.98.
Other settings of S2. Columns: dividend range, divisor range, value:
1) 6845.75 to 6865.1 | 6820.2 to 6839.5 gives 0.98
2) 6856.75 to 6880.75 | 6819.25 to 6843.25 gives 0.98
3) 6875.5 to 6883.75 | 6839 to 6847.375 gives 1.02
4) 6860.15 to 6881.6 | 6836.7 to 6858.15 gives 0.99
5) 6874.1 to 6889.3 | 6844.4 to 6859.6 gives 0.99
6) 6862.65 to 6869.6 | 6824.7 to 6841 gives 0.98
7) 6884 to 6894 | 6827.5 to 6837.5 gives 0.99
